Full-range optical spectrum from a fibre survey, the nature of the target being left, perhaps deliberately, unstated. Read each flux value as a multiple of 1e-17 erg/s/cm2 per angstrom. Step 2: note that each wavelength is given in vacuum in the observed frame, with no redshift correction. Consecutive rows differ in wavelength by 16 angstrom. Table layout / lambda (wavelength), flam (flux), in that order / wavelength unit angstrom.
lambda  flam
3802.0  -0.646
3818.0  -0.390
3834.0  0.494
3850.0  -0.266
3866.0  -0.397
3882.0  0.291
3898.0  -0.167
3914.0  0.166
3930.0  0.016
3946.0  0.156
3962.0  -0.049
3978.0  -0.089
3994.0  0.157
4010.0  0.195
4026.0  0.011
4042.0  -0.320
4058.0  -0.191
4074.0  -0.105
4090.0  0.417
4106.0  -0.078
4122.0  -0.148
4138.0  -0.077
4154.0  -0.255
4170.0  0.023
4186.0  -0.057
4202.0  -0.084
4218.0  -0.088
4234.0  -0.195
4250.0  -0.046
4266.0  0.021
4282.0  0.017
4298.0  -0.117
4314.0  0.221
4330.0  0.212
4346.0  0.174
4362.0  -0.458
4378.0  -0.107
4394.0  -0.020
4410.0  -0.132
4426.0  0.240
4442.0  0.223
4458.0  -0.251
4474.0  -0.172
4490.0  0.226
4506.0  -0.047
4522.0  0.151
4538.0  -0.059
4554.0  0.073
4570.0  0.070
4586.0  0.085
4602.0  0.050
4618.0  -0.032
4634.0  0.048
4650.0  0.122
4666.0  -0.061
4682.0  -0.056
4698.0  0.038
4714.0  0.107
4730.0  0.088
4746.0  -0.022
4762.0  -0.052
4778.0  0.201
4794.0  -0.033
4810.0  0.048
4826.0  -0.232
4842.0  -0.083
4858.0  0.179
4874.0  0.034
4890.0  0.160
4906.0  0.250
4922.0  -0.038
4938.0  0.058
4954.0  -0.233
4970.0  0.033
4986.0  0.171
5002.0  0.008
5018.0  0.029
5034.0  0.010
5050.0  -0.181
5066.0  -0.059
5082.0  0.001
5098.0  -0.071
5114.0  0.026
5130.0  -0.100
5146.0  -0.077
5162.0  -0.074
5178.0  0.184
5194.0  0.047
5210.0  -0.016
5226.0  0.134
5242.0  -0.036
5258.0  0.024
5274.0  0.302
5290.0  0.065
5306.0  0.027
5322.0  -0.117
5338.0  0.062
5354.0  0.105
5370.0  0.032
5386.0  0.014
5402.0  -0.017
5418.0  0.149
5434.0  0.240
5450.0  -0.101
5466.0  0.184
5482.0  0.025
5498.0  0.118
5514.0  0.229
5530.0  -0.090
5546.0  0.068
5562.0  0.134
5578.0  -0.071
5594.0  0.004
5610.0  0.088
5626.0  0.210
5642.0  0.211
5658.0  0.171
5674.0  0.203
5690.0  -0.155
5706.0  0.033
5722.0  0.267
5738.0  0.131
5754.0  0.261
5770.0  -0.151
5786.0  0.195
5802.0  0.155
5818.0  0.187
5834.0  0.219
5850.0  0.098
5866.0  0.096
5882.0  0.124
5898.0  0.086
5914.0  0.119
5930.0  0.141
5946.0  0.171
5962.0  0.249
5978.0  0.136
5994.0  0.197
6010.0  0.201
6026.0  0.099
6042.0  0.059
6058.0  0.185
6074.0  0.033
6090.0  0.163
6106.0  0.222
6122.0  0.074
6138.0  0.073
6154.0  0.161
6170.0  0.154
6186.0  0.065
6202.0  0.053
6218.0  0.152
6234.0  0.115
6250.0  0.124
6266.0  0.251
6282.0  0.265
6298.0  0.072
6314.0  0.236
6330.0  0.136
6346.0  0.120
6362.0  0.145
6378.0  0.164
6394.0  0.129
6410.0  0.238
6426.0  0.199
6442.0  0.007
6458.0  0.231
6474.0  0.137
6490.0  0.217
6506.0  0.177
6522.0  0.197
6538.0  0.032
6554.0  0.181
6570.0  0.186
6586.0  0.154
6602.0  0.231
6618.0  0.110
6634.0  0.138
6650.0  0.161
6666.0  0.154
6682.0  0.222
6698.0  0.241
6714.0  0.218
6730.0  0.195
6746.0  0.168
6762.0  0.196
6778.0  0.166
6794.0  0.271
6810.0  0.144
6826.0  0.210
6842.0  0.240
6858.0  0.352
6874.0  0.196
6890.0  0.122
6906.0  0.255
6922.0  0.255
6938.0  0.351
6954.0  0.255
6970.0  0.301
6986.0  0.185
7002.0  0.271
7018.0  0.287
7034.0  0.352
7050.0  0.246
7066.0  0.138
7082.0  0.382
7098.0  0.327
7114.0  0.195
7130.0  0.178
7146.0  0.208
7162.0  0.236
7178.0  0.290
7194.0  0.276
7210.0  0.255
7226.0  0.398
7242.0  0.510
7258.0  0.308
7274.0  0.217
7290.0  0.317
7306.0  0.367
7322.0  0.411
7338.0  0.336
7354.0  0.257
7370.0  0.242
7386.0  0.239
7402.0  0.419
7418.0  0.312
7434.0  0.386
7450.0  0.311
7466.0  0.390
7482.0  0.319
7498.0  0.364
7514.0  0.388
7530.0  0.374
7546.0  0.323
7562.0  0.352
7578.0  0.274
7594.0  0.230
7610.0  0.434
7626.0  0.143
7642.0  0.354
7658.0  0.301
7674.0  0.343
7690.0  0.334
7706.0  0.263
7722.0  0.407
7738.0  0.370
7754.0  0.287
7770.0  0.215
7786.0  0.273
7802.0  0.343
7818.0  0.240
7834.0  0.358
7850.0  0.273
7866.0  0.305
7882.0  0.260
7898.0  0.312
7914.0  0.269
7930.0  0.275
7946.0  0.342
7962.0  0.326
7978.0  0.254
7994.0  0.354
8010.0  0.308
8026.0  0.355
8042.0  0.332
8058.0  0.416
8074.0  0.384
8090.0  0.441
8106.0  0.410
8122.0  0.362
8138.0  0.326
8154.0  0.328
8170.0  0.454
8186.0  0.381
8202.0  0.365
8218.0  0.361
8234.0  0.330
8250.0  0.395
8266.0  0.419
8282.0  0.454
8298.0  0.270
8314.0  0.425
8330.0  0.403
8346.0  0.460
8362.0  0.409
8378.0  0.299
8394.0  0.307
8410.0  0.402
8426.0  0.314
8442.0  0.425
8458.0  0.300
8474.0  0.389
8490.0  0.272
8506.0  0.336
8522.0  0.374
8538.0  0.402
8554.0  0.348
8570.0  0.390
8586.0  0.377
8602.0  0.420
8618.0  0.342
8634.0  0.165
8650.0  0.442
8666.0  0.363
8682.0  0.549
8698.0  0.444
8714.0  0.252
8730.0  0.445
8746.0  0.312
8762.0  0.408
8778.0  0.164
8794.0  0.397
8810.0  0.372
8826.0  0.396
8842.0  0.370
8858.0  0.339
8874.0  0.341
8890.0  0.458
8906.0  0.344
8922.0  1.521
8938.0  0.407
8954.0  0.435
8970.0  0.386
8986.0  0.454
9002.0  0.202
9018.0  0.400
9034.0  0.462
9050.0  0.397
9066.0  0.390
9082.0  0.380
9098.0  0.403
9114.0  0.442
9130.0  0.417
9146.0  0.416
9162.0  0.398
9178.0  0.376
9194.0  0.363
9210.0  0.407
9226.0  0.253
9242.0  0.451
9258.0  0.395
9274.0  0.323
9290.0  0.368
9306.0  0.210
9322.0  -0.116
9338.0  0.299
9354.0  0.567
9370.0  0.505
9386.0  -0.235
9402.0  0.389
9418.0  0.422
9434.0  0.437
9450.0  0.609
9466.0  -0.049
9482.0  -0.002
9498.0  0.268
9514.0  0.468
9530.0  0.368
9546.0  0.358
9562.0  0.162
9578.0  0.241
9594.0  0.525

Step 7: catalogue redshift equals 0.795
